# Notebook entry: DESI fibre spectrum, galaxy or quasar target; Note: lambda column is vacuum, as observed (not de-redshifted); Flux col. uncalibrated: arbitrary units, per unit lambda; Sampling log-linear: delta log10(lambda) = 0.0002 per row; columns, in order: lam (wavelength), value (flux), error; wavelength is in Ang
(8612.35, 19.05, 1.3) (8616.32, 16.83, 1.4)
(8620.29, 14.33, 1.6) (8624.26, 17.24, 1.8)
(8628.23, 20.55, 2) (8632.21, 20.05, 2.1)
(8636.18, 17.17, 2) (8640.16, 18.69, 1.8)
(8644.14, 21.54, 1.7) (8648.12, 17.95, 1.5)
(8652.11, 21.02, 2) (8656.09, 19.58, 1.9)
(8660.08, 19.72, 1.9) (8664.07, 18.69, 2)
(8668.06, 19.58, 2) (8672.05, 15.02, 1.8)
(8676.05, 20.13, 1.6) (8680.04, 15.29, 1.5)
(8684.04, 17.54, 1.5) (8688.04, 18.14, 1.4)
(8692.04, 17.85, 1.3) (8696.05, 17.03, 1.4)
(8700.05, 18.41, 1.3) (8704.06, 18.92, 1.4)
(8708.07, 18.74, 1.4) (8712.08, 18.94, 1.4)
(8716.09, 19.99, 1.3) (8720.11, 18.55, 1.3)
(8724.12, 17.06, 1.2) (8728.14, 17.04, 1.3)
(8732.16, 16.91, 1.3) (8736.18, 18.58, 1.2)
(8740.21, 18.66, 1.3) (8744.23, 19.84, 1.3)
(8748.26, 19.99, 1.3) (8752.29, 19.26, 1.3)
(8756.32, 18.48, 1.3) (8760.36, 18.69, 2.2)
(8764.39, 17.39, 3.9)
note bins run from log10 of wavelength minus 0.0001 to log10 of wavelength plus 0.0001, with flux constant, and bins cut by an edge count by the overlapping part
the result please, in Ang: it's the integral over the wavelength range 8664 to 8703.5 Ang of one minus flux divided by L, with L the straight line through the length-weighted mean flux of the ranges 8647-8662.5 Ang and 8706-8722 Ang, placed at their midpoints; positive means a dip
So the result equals 3.2 Ang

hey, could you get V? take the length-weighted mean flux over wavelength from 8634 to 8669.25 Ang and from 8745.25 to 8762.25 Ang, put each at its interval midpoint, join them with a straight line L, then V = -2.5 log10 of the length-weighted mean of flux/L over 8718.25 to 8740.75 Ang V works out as 0.09 mag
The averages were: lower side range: 19.3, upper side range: 19.1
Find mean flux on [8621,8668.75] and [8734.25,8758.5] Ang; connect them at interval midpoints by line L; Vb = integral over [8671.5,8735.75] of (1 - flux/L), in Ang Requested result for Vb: 4.1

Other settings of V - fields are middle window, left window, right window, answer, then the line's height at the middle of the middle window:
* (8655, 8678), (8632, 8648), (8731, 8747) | 0.01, 19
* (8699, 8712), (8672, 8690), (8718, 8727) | -0.07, 17.6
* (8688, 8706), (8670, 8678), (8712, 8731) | -0.01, 17.9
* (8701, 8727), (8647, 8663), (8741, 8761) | 0.04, 19.4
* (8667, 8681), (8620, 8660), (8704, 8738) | 0.07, 18.7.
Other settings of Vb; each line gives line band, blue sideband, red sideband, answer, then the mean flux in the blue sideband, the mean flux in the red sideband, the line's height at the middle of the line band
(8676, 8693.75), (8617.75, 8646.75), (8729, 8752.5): 1.03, 18.5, 18.8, 18.6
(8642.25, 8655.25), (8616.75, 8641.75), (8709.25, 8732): -1.53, 17.9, 18.2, 18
